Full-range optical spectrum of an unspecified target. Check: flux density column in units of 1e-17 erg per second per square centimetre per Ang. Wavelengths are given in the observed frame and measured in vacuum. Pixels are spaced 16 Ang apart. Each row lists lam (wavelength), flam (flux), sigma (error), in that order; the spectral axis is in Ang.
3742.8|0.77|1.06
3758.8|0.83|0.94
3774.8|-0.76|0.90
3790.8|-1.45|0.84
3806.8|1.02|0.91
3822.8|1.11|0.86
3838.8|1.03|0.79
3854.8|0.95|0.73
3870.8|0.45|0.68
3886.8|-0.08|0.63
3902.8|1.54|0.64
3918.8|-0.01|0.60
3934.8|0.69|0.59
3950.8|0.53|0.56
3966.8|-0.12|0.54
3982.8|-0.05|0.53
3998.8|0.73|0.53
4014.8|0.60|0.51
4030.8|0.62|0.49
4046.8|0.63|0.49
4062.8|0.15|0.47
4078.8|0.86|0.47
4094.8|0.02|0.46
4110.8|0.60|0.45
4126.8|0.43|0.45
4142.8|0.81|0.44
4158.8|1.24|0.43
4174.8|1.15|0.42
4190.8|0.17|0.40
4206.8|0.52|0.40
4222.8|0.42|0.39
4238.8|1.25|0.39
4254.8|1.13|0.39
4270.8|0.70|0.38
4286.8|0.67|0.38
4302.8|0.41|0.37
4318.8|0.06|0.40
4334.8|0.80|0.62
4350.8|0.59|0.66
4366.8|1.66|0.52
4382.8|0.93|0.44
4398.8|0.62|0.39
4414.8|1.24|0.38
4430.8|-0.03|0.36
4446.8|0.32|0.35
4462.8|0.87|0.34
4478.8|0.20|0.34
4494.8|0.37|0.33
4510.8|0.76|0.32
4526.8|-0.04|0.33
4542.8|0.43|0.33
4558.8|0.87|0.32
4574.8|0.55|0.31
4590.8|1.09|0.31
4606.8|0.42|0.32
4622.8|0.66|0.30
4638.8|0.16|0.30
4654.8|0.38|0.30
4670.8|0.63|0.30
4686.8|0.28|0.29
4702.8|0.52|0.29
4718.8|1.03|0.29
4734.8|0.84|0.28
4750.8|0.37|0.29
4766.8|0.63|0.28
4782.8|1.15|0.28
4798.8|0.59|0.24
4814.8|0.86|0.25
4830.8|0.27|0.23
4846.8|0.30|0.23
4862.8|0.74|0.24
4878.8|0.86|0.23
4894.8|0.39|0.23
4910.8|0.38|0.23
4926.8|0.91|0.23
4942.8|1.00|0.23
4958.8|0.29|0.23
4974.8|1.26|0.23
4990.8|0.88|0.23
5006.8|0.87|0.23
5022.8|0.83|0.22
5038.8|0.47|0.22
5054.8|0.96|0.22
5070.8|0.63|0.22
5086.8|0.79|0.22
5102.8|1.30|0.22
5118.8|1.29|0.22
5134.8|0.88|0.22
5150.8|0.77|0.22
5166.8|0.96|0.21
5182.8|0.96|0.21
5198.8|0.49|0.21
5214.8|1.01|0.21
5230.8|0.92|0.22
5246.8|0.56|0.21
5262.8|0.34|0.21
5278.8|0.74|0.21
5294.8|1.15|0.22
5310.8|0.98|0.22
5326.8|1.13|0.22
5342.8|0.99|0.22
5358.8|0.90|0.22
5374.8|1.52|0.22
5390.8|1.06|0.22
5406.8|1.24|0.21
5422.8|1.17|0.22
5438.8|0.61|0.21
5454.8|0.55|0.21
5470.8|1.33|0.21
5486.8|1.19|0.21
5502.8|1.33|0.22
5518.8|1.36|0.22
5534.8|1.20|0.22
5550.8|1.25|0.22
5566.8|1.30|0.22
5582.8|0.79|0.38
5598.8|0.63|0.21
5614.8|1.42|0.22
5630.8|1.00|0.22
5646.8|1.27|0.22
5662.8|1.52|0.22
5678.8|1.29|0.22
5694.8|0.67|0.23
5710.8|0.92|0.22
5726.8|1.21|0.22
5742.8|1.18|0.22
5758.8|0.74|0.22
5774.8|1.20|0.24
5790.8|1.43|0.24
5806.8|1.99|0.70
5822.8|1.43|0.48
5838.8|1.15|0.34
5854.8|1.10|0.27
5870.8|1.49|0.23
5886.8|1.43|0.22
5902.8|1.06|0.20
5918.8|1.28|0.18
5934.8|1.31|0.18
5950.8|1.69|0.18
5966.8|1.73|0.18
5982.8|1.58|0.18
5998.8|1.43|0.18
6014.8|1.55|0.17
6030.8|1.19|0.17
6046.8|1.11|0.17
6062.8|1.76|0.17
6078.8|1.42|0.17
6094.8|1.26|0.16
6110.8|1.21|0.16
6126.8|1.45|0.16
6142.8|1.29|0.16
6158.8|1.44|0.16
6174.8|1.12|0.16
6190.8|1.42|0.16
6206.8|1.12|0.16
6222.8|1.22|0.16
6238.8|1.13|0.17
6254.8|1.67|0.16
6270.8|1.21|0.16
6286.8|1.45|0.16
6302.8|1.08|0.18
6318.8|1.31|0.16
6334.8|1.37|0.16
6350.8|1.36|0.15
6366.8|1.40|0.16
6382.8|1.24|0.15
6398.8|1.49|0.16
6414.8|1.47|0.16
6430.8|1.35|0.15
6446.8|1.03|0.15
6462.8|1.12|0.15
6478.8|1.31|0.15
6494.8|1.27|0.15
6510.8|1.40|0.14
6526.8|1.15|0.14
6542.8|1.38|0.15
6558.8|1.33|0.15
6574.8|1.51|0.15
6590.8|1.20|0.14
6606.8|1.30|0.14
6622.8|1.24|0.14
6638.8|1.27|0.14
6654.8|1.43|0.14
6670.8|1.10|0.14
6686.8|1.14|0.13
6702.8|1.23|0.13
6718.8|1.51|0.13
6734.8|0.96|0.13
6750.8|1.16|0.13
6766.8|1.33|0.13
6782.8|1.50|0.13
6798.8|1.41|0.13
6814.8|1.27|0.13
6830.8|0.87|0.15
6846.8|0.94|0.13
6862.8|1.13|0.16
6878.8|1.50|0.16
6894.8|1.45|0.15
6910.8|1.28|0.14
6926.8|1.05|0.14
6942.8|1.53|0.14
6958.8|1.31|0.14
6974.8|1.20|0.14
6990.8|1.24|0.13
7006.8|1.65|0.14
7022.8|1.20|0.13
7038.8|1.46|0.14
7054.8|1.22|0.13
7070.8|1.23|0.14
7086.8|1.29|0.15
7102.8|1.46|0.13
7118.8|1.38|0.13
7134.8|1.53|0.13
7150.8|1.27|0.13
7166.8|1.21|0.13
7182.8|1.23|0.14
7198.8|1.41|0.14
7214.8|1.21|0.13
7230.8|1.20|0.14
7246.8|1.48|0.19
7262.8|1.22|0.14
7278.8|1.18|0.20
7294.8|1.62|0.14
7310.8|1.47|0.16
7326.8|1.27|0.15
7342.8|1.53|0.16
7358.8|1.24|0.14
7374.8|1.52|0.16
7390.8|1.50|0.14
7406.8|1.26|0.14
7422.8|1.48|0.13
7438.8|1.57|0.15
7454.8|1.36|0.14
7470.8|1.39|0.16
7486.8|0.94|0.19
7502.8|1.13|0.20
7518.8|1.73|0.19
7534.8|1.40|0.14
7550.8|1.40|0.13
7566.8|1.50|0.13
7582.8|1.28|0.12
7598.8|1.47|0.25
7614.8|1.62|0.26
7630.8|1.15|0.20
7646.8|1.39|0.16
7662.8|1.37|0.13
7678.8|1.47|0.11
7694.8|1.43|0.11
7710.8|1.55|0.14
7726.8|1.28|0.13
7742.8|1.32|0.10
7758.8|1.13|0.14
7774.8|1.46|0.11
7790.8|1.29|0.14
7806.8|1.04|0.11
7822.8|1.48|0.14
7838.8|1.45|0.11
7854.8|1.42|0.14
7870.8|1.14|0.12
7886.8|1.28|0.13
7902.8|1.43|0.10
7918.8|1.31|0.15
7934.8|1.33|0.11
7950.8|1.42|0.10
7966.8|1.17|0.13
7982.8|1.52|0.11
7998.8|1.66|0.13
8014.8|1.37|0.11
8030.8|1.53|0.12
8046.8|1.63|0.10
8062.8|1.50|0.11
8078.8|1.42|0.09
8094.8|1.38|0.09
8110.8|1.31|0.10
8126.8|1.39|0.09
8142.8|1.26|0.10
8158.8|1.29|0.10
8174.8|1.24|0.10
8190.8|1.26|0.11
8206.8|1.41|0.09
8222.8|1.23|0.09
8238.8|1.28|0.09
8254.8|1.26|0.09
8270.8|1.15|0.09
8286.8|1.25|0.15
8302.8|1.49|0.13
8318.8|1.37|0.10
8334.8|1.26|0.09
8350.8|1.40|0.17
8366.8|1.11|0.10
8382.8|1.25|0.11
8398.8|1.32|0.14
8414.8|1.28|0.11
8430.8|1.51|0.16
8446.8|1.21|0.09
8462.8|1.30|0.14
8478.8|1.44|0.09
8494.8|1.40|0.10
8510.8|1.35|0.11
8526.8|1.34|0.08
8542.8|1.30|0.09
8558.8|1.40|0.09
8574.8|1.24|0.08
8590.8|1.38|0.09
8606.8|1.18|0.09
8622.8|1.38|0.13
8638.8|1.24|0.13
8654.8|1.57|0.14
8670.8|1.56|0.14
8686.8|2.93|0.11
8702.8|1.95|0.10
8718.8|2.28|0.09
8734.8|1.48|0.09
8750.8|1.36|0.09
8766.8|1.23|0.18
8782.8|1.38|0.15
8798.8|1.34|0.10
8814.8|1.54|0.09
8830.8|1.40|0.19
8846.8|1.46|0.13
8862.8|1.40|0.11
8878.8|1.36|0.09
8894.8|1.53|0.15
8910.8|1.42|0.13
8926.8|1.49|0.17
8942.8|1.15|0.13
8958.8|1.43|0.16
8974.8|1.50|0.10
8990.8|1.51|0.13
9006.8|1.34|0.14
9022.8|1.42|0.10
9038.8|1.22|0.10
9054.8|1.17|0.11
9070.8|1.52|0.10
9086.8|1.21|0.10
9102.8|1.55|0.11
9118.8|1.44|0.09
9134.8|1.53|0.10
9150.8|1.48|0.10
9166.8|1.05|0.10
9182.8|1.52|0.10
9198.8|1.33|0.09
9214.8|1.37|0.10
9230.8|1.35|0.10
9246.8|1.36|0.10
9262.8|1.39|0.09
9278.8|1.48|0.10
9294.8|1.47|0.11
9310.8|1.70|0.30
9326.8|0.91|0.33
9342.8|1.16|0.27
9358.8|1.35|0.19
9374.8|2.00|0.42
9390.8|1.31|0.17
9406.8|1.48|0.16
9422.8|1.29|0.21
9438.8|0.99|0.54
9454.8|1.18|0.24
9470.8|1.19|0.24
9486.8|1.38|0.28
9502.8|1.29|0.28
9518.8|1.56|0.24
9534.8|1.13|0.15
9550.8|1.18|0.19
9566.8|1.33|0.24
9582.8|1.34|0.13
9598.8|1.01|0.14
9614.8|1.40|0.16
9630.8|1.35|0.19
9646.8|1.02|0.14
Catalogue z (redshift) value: 0.324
